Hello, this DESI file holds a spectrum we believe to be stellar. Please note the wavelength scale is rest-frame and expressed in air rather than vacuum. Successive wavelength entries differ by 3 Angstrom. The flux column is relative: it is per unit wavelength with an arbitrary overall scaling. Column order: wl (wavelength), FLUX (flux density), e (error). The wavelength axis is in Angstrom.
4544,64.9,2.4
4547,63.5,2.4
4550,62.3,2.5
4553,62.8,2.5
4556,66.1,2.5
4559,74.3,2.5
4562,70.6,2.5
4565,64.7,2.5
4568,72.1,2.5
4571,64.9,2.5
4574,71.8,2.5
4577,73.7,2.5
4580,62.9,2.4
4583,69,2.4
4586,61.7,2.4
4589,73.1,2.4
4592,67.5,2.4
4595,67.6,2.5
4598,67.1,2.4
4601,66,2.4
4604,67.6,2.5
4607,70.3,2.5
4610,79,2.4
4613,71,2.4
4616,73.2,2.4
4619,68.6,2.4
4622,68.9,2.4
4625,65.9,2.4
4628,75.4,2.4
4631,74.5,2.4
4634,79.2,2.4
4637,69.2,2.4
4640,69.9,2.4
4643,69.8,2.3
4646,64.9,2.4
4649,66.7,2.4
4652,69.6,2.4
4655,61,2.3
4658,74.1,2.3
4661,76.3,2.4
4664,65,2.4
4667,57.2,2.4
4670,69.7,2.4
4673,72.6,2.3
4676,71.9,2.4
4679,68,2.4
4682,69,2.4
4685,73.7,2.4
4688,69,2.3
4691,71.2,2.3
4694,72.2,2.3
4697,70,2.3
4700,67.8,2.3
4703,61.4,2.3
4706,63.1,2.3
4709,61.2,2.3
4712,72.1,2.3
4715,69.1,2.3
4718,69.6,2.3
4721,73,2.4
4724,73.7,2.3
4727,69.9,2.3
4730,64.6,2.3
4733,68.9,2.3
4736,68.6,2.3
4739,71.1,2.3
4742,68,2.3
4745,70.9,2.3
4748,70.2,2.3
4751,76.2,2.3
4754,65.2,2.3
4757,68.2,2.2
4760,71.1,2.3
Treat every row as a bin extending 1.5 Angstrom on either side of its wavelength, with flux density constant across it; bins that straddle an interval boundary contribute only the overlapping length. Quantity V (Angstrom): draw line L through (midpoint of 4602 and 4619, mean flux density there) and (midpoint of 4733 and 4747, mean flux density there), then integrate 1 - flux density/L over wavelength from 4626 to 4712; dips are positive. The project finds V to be 2.0 Angstrom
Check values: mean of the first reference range 71.7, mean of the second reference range 69.6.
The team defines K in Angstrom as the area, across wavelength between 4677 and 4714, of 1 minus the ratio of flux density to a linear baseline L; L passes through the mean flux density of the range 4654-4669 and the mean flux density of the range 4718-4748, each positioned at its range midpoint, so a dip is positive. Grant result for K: 0.04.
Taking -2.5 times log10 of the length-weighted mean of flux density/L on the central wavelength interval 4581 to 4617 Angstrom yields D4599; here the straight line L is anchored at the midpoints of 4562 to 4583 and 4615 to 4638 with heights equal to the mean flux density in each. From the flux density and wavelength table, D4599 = 0.01 mag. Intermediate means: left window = 68.6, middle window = 69.3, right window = 71.9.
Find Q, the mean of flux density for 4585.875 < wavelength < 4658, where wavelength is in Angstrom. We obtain 69.7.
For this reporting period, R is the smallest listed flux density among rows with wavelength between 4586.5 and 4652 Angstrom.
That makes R 64.9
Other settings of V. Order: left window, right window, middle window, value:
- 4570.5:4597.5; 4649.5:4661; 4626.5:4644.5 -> -1.08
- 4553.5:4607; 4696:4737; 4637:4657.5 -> 0.19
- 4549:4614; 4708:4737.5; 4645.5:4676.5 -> 0.37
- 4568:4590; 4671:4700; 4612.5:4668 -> 0.06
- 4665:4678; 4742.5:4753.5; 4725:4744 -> 0.54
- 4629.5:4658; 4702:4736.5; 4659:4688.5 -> -0.14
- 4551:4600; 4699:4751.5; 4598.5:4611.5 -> -0.43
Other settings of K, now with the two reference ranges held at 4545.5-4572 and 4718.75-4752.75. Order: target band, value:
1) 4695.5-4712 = 1.0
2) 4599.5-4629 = -1.1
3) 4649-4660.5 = 0.0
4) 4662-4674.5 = 0.5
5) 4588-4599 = -0.2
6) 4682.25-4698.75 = -0.4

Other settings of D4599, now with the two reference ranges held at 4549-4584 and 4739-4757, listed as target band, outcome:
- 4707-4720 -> 0.03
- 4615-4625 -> -0.01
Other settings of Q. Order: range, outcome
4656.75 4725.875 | 69.2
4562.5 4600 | 68.1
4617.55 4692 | 69.6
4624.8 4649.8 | 71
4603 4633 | 71.6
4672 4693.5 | 70.8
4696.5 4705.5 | 65.6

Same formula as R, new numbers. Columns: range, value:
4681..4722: 61.2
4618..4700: 57.2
